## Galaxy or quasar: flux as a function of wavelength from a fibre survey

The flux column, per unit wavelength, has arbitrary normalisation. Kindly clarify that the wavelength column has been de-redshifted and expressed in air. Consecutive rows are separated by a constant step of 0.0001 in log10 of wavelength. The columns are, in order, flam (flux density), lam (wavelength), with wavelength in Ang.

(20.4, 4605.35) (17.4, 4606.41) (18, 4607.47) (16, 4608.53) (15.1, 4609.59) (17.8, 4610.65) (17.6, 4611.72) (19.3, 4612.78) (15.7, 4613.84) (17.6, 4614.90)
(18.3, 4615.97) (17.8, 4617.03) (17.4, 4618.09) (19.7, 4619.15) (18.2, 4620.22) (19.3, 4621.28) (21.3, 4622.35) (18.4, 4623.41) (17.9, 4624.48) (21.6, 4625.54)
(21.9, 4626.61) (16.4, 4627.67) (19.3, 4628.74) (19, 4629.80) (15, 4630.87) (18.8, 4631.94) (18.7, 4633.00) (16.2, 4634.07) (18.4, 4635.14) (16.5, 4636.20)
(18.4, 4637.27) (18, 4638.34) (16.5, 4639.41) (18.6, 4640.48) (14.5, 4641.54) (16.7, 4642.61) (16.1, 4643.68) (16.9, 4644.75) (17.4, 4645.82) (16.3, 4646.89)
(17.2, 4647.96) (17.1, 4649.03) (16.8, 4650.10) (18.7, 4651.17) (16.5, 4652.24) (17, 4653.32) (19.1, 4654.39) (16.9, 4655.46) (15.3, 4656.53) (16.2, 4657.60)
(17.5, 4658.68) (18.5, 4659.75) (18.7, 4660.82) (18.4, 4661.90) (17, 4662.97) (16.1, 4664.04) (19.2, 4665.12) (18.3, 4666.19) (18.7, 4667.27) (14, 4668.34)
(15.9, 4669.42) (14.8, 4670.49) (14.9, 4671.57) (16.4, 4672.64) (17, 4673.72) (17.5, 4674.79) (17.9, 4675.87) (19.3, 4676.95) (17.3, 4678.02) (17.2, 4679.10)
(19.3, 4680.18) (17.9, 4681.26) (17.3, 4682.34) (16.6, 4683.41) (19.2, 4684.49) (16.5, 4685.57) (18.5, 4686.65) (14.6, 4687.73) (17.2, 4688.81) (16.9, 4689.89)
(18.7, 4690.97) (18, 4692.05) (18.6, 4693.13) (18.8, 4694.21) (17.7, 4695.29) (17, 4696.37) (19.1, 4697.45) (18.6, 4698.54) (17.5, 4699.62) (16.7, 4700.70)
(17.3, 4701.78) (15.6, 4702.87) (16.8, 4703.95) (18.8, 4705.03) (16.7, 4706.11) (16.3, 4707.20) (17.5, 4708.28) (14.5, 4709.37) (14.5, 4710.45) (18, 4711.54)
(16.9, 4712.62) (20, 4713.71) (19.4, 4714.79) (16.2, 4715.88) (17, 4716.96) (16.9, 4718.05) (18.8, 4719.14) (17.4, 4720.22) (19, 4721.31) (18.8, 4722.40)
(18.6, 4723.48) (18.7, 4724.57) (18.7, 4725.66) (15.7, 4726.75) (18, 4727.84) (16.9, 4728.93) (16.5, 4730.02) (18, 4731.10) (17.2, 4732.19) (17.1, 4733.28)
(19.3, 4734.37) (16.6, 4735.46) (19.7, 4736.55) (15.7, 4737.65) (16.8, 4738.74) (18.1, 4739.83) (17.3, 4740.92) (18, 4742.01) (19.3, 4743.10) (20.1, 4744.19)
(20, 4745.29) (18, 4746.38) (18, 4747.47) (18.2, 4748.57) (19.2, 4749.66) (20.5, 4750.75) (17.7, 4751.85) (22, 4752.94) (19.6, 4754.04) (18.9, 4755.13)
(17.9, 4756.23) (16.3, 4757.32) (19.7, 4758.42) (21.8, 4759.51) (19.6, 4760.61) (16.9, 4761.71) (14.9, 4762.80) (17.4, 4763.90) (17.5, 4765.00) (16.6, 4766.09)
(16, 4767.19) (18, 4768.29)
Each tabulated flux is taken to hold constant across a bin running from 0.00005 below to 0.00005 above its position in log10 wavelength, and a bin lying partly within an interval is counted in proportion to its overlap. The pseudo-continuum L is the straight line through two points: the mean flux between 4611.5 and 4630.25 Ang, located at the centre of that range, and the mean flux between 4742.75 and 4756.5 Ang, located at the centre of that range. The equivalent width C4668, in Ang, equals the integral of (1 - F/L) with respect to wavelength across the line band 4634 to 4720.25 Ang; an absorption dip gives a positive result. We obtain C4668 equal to 7.5 Ang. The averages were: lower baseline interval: 18.7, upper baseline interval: 19.2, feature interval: 17.3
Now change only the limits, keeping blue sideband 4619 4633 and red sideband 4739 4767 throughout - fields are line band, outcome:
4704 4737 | 1.84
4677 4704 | 1.61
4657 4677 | 1.79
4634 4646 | 1.18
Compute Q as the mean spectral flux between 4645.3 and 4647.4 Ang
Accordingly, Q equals 16.9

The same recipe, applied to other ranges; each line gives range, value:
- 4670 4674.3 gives 15.8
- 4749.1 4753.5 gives 19.8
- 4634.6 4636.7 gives 17.5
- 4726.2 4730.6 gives 16.8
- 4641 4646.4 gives 16.3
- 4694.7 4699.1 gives 18.1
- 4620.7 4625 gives 19.2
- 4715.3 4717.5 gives 16.7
